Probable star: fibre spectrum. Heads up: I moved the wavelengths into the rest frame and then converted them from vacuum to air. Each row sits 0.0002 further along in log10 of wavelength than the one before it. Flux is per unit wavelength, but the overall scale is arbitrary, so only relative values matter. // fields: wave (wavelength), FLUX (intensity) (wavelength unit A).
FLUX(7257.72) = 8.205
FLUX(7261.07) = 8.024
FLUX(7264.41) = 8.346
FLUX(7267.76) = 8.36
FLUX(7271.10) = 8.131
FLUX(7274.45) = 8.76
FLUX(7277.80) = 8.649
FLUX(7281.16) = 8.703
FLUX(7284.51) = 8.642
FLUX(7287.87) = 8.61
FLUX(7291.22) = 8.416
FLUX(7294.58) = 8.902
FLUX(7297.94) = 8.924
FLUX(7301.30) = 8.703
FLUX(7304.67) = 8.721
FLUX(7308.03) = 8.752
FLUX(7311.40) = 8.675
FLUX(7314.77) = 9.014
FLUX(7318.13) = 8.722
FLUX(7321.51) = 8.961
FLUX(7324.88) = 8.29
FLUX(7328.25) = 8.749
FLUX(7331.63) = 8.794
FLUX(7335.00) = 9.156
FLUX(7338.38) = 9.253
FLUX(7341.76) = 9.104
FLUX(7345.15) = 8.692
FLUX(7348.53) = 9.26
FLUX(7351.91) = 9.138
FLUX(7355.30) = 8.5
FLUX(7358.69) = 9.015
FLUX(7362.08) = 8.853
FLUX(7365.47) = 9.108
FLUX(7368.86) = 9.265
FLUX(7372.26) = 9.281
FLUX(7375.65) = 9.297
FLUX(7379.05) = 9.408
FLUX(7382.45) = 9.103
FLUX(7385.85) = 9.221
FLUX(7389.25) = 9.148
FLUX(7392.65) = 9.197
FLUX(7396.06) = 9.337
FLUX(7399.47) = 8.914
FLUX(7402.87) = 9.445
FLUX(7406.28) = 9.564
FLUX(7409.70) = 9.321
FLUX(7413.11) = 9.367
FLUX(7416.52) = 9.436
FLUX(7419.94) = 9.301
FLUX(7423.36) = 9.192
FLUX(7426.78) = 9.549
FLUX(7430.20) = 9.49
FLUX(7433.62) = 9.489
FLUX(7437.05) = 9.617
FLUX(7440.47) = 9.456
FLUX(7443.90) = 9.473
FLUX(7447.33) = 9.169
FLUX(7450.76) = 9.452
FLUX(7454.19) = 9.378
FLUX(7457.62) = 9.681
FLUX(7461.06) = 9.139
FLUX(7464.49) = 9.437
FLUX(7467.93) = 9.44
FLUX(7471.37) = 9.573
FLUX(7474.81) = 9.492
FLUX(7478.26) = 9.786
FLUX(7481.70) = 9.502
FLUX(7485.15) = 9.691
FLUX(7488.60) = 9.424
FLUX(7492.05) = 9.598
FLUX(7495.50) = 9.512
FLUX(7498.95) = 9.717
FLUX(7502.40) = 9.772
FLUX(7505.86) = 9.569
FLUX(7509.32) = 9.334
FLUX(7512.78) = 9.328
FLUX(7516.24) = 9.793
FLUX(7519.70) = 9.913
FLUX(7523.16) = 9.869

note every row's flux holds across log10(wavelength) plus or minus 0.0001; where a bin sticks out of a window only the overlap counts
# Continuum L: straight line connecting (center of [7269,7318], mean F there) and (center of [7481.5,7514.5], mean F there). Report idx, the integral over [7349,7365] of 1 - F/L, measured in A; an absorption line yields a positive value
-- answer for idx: 0.1 A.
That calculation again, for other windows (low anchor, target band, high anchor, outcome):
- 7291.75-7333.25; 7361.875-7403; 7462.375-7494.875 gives -0.52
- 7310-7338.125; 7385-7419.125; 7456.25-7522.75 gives -0.46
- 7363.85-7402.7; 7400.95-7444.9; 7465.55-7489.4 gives -0.35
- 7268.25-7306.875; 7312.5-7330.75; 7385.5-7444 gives 0.18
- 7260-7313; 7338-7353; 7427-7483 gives -0.29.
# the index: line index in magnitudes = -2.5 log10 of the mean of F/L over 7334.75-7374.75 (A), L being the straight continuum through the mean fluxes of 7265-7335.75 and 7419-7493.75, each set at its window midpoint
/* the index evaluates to -0.011 mag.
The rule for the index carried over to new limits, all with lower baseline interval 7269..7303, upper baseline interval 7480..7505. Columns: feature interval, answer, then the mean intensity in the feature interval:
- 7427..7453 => -0.01 mag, 9.45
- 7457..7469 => 0.01 mag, 9.4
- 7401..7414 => -0.03 mag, 9.42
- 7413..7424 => -0.01 mag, 9.33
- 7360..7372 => -0.01 mag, 9.1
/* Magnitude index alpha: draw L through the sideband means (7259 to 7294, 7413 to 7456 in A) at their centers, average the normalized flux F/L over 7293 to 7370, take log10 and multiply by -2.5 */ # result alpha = -0.01 mag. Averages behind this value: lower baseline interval 8.47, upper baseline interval 9.42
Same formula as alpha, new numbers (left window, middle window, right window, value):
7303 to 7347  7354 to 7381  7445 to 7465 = -0.01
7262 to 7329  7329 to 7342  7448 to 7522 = -0.03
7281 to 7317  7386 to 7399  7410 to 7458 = 0.00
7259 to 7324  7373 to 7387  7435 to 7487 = -0.02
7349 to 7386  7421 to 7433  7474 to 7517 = -0.01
